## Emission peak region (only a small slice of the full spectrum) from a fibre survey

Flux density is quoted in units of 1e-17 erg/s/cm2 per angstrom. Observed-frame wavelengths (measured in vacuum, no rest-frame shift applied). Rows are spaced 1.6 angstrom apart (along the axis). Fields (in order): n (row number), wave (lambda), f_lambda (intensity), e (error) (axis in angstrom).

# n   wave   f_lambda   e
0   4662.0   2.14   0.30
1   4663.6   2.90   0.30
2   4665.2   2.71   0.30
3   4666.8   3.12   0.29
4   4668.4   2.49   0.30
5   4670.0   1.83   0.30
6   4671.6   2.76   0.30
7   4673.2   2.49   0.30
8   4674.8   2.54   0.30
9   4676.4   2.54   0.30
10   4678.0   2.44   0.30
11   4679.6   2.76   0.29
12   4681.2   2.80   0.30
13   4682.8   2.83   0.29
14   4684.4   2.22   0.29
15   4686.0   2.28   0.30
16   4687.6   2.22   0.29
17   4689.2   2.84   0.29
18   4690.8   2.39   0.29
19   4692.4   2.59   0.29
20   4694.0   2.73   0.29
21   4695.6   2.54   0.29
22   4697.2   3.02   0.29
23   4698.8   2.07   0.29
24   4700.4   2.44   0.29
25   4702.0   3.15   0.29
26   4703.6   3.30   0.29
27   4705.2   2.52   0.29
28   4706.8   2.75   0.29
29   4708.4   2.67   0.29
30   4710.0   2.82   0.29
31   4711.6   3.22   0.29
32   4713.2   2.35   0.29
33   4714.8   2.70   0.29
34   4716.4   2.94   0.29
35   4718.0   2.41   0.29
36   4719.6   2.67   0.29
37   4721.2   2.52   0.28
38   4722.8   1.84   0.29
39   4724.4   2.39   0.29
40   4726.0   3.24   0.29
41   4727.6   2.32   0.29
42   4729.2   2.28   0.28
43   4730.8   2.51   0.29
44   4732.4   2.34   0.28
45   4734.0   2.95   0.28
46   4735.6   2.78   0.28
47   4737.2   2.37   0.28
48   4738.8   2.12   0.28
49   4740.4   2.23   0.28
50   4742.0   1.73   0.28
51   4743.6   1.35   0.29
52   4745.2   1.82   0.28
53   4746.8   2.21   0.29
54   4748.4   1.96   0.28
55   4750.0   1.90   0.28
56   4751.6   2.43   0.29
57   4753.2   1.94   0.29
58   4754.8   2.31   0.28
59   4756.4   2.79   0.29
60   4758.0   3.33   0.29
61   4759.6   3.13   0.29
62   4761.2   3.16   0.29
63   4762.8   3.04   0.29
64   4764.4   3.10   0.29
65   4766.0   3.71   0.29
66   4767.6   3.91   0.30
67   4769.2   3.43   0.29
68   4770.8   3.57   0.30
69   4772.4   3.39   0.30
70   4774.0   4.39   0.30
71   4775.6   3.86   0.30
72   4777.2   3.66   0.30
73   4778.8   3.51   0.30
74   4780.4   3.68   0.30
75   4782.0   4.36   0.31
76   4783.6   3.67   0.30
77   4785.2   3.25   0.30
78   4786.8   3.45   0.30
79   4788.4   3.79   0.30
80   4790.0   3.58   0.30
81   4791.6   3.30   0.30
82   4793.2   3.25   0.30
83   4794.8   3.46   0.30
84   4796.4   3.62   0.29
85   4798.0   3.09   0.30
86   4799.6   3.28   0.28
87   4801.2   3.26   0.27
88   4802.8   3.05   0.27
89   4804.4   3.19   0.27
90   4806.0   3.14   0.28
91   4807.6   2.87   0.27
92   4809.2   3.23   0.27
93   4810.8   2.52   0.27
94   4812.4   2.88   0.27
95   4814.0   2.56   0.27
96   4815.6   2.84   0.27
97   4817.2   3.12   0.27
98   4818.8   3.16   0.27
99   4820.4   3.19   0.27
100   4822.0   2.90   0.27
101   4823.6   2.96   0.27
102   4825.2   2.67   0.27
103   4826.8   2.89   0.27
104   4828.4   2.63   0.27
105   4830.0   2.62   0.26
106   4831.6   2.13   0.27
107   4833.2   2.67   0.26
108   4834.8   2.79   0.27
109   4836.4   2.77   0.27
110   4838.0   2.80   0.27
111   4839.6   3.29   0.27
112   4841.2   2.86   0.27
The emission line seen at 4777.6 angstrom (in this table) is Mg II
